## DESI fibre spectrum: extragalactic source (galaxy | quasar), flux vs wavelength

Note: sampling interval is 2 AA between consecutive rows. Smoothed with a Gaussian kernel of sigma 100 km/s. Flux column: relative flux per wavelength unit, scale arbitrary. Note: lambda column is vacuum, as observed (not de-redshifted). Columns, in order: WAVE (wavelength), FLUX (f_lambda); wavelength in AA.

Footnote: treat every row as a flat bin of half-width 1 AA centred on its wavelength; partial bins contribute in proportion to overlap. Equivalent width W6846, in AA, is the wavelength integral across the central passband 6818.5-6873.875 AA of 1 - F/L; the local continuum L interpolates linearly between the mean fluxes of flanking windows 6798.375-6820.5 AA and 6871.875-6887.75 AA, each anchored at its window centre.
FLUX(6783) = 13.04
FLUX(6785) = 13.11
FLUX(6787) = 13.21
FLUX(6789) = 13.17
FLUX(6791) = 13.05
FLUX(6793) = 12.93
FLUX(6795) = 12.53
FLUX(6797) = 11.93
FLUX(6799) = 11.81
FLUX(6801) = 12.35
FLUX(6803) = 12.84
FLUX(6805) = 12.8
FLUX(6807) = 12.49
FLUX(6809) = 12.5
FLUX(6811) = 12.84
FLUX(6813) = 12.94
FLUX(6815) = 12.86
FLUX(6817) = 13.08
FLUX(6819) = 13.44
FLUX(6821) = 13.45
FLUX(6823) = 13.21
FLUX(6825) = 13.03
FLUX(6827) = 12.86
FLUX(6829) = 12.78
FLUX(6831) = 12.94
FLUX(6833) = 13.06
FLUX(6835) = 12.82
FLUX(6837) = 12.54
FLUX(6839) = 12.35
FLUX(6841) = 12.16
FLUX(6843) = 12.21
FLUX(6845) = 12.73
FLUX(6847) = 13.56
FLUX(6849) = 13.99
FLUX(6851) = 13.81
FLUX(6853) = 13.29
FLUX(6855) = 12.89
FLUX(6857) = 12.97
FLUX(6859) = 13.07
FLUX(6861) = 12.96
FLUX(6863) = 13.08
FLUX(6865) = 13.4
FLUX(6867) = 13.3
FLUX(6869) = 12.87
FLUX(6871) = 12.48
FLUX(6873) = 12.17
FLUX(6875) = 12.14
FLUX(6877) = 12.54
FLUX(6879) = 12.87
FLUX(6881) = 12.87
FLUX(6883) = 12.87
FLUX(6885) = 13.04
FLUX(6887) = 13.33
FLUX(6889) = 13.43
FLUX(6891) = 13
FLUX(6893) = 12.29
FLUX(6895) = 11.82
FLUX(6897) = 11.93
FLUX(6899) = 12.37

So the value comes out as -1.1 AA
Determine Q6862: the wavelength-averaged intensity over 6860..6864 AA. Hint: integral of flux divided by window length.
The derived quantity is 13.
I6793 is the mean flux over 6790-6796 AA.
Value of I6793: 12.8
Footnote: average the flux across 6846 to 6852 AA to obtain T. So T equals 13.8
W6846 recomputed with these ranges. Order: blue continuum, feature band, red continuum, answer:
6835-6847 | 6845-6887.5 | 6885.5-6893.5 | -0.70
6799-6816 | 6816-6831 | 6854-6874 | -0.45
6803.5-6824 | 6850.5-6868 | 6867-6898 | -0.57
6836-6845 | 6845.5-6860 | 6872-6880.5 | -1.12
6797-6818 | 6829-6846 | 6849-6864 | 0.48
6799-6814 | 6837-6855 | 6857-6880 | -0.33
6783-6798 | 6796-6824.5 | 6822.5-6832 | 0.34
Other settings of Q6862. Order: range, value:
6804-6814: 12.7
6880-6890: 13.1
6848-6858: 13.4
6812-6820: 13.1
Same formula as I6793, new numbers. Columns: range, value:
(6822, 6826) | 13.1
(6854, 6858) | 12.9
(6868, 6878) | 12.4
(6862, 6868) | 13.3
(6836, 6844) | 12.3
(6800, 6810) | 12.6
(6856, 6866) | 13.1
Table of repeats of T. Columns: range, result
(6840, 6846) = 12.4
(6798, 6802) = 12.1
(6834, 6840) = 12.6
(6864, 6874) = 12.8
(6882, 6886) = 13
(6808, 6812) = 12.7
